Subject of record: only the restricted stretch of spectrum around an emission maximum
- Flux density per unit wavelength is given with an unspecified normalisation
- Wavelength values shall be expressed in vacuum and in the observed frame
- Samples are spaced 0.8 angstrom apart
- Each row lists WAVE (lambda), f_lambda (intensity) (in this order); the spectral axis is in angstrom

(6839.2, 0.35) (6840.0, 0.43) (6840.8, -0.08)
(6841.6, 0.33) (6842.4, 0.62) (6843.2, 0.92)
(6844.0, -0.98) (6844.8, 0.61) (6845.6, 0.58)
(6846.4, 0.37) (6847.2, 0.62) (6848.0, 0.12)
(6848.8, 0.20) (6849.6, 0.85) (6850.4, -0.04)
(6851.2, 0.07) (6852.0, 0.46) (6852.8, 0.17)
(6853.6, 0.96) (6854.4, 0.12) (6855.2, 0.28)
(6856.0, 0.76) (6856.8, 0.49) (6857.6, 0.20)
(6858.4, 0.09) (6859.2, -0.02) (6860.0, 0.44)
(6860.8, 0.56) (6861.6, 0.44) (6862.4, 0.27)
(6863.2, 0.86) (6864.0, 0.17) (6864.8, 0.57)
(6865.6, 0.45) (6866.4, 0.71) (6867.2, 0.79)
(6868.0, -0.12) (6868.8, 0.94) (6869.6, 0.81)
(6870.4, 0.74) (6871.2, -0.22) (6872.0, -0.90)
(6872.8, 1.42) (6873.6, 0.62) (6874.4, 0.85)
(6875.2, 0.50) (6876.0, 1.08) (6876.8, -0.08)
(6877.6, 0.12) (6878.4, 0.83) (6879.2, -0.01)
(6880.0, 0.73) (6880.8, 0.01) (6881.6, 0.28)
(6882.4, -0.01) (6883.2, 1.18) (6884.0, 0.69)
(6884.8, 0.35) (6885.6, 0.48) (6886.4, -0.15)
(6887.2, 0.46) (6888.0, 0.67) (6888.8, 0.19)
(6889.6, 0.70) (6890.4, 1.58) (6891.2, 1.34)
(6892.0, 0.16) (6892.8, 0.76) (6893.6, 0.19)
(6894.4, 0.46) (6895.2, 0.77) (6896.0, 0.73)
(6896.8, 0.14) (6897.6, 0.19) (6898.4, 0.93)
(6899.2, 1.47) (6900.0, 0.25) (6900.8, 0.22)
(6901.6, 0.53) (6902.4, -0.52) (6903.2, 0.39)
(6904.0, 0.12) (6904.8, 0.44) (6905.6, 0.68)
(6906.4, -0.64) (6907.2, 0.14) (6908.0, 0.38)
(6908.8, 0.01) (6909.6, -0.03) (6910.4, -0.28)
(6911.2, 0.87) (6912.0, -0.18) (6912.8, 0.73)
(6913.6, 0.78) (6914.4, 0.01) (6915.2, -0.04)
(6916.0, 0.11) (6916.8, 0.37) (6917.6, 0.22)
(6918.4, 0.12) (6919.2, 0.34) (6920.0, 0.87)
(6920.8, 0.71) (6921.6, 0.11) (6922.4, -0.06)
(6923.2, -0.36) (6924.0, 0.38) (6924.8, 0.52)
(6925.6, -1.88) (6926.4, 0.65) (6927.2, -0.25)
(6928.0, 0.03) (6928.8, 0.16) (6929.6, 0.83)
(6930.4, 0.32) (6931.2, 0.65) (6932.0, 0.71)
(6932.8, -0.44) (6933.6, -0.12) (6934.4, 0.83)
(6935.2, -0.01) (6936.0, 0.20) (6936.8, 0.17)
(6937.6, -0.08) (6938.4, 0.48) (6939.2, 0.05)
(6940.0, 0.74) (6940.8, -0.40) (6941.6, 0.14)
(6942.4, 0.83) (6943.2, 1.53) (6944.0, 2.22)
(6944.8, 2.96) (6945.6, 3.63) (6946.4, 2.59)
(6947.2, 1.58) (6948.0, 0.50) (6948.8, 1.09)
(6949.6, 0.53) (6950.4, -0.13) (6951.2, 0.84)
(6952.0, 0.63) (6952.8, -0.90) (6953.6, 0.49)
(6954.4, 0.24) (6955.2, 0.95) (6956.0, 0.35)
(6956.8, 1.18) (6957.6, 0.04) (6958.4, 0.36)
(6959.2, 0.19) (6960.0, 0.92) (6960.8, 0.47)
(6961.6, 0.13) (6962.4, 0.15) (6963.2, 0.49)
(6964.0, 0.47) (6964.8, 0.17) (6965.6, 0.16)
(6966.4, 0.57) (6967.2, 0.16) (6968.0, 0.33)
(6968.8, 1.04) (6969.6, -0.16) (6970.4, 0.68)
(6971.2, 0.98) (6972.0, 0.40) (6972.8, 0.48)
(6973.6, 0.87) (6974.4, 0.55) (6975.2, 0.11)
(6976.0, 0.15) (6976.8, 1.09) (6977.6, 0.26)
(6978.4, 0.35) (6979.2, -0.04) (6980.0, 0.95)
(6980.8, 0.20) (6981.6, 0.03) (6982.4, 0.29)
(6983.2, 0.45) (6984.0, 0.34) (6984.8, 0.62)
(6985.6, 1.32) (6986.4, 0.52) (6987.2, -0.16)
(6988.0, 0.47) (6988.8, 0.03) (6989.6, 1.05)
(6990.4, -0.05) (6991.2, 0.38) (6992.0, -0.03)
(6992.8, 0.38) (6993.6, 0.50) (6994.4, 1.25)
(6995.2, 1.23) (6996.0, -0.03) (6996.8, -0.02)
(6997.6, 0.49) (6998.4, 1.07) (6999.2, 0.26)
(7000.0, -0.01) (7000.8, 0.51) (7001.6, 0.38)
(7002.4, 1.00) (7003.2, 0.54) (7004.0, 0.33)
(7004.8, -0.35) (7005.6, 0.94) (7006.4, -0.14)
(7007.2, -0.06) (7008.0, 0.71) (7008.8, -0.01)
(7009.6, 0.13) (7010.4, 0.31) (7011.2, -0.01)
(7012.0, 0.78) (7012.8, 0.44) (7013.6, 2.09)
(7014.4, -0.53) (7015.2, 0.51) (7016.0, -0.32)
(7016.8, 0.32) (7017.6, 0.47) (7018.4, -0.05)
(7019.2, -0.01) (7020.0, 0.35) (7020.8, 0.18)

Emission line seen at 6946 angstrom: H-gamma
